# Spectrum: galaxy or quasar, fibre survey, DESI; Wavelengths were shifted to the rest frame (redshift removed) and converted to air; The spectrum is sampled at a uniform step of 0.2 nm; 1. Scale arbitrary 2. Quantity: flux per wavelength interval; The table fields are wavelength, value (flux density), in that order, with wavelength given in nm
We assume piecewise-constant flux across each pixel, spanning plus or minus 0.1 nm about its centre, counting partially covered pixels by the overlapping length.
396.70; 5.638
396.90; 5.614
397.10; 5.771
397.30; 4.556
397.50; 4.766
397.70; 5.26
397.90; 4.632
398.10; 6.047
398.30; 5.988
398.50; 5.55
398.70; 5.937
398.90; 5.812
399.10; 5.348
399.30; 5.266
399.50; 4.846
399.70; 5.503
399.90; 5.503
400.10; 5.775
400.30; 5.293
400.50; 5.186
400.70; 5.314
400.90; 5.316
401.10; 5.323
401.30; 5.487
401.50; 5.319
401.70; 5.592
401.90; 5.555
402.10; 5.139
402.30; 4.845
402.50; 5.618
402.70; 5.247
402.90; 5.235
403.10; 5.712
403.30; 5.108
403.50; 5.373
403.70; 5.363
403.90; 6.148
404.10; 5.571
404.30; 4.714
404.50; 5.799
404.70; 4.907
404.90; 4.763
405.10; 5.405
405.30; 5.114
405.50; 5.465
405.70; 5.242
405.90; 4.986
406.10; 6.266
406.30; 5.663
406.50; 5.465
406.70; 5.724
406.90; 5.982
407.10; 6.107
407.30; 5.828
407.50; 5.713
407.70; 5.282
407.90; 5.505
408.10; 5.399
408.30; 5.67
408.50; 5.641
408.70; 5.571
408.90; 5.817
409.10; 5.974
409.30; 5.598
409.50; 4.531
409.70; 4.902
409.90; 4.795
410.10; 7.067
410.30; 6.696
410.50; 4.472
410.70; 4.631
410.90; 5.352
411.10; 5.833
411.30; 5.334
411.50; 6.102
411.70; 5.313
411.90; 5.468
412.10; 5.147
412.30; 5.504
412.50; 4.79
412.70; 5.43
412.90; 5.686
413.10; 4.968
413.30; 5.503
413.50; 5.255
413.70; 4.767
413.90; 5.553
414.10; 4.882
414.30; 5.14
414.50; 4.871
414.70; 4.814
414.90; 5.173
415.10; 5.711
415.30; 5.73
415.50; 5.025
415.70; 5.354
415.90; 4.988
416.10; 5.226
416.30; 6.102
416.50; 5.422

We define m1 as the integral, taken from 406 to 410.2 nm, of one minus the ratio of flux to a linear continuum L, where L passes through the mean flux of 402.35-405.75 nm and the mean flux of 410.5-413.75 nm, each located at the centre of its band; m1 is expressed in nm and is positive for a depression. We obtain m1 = -0.257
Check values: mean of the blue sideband 5.33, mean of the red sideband 5.3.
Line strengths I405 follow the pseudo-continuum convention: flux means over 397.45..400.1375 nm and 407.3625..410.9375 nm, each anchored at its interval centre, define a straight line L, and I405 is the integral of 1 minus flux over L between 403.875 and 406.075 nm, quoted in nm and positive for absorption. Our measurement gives 0.07 nm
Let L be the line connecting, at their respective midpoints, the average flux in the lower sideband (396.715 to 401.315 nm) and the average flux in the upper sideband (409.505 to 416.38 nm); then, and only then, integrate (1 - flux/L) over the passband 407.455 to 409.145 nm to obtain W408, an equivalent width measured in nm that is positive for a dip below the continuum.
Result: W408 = -0.08 nm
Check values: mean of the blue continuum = 5.4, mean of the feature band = 5.6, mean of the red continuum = 5.33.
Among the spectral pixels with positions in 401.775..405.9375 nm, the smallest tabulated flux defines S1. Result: 4.714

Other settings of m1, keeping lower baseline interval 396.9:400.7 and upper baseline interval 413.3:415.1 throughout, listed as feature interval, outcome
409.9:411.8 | -0.15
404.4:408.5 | -0.20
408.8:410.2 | -0.09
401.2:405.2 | -0.02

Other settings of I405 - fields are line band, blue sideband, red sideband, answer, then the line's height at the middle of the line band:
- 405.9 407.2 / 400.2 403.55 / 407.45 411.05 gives -0.09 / 5.43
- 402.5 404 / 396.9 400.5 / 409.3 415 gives -0.03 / 5.36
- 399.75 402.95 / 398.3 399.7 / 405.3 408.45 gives 0.10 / 5.53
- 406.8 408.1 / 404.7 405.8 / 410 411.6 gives -0.08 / 5.38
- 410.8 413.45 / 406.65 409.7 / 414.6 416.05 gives 0.00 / 5.41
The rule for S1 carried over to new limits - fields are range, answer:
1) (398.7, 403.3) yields 4.845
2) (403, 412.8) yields 4.472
